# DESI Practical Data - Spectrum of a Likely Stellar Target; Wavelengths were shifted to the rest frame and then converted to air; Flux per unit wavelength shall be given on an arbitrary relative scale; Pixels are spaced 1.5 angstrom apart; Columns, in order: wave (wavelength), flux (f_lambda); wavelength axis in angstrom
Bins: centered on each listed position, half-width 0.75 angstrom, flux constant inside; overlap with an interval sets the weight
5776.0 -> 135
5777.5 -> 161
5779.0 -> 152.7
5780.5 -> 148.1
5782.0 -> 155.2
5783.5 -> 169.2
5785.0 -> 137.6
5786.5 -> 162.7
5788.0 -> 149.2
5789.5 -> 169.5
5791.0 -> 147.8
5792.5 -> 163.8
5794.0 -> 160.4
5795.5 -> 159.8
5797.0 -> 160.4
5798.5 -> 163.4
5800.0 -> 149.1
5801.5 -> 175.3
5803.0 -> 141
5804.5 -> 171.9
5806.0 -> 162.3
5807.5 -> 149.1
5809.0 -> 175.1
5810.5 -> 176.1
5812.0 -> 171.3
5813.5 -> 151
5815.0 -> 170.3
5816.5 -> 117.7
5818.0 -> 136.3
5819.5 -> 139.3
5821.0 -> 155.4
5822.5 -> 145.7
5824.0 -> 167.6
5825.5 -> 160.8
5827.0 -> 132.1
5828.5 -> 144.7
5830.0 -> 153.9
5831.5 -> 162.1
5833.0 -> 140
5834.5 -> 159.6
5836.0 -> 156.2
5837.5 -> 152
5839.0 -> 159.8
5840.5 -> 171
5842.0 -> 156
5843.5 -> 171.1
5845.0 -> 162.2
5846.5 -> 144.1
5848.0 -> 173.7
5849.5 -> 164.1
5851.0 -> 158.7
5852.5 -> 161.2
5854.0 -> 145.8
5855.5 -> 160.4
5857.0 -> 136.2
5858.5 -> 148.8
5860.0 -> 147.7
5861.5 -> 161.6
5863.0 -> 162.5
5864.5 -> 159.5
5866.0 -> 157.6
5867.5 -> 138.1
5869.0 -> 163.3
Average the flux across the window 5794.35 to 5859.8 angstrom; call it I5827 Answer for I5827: 156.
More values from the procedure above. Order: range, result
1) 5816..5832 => 147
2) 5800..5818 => 159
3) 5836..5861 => 157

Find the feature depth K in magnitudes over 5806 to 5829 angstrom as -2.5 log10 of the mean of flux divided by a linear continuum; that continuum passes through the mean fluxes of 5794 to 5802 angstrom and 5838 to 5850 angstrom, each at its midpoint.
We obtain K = 0.06 mag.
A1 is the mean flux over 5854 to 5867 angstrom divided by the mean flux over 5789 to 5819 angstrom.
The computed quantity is 0.97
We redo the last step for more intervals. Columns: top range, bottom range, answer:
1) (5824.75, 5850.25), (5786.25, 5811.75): 0.97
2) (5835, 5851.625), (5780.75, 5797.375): 1.02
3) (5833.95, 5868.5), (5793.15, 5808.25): 0.98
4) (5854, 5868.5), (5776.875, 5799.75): 0.97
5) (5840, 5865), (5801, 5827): 1.01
